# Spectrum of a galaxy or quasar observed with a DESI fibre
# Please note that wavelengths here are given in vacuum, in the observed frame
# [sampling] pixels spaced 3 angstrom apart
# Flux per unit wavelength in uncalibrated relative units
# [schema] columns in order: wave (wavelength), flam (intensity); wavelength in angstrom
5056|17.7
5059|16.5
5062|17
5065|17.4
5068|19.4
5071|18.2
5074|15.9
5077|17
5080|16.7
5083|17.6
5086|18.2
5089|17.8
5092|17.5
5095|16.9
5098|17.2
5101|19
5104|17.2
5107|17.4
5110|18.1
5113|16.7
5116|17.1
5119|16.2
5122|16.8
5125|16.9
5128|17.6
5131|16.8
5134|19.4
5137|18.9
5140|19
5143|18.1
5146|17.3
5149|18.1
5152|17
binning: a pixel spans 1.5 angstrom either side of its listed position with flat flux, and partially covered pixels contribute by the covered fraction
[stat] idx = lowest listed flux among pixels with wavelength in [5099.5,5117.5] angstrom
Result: 16.7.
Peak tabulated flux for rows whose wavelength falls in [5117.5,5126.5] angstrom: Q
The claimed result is 16.9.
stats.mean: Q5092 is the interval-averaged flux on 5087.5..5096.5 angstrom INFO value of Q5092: 17.4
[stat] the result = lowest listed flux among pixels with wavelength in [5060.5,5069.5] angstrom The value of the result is 17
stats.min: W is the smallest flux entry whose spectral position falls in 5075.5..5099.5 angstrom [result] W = 16.7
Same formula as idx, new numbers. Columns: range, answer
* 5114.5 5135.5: 16.2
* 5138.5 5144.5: 18.1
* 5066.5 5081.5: 15.9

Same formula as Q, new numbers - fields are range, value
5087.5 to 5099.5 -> 17.8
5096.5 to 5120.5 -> 19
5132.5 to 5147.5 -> 19.4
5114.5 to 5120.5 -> 17.1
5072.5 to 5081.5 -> 17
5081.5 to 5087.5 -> 18.2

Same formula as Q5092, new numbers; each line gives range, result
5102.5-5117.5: 17.3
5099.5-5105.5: 18.1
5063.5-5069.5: 18.4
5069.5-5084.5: 17.1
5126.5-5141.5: 18.3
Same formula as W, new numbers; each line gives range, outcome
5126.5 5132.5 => 16.8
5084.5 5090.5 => 17.8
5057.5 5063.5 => 16.5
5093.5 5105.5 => 16.9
